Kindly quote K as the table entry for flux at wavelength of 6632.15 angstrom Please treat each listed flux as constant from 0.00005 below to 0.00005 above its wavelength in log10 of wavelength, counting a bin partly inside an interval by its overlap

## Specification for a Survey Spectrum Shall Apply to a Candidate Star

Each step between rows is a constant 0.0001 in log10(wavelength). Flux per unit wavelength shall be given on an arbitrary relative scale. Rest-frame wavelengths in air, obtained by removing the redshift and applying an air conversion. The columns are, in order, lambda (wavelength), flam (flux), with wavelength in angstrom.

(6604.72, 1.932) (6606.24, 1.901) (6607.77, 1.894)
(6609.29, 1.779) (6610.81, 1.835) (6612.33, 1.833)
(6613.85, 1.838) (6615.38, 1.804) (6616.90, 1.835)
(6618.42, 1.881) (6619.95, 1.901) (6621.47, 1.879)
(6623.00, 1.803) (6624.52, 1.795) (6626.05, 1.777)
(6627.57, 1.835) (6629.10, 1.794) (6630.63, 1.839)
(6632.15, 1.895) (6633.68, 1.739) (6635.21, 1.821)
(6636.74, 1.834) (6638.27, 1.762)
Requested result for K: 1.895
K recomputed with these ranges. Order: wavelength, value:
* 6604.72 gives 1.932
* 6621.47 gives 1.879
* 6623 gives 1.803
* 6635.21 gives 1.821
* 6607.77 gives 1.894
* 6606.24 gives 1.901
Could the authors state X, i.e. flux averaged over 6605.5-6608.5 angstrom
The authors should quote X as 1.89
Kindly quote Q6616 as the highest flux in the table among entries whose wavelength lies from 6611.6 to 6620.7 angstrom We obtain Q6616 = 1.901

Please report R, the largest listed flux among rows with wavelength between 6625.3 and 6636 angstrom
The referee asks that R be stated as 1.895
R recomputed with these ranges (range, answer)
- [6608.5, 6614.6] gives 1.838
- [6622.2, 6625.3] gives 1.803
